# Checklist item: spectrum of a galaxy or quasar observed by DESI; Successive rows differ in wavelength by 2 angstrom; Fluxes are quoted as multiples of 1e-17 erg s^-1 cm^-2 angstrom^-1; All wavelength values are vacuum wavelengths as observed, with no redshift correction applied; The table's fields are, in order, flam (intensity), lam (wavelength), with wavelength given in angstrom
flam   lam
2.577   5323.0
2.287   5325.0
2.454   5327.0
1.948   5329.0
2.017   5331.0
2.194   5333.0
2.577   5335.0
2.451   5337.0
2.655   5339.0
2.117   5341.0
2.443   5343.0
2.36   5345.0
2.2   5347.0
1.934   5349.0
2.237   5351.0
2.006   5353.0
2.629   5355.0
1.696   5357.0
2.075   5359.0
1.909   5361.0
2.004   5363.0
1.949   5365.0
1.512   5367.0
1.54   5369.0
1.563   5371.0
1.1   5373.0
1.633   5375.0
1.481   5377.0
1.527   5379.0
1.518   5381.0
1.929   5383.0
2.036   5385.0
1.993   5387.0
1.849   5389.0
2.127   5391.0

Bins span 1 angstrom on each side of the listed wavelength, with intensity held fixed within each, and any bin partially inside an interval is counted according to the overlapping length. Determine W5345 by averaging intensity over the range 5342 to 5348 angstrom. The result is 2.33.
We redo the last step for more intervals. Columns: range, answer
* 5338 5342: 2.39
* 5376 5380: 1.5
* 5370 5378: 1.44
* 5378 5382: 1.52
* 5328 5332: 1.98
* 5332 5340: 2.47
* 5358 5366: 1.98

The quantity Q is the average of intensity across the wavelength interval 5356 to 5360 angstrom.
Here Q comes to 1.89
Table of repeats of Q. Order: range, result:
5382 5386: 1.98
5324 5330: 2.23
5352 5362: 2.06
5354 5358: 2.16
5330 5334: 2.11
